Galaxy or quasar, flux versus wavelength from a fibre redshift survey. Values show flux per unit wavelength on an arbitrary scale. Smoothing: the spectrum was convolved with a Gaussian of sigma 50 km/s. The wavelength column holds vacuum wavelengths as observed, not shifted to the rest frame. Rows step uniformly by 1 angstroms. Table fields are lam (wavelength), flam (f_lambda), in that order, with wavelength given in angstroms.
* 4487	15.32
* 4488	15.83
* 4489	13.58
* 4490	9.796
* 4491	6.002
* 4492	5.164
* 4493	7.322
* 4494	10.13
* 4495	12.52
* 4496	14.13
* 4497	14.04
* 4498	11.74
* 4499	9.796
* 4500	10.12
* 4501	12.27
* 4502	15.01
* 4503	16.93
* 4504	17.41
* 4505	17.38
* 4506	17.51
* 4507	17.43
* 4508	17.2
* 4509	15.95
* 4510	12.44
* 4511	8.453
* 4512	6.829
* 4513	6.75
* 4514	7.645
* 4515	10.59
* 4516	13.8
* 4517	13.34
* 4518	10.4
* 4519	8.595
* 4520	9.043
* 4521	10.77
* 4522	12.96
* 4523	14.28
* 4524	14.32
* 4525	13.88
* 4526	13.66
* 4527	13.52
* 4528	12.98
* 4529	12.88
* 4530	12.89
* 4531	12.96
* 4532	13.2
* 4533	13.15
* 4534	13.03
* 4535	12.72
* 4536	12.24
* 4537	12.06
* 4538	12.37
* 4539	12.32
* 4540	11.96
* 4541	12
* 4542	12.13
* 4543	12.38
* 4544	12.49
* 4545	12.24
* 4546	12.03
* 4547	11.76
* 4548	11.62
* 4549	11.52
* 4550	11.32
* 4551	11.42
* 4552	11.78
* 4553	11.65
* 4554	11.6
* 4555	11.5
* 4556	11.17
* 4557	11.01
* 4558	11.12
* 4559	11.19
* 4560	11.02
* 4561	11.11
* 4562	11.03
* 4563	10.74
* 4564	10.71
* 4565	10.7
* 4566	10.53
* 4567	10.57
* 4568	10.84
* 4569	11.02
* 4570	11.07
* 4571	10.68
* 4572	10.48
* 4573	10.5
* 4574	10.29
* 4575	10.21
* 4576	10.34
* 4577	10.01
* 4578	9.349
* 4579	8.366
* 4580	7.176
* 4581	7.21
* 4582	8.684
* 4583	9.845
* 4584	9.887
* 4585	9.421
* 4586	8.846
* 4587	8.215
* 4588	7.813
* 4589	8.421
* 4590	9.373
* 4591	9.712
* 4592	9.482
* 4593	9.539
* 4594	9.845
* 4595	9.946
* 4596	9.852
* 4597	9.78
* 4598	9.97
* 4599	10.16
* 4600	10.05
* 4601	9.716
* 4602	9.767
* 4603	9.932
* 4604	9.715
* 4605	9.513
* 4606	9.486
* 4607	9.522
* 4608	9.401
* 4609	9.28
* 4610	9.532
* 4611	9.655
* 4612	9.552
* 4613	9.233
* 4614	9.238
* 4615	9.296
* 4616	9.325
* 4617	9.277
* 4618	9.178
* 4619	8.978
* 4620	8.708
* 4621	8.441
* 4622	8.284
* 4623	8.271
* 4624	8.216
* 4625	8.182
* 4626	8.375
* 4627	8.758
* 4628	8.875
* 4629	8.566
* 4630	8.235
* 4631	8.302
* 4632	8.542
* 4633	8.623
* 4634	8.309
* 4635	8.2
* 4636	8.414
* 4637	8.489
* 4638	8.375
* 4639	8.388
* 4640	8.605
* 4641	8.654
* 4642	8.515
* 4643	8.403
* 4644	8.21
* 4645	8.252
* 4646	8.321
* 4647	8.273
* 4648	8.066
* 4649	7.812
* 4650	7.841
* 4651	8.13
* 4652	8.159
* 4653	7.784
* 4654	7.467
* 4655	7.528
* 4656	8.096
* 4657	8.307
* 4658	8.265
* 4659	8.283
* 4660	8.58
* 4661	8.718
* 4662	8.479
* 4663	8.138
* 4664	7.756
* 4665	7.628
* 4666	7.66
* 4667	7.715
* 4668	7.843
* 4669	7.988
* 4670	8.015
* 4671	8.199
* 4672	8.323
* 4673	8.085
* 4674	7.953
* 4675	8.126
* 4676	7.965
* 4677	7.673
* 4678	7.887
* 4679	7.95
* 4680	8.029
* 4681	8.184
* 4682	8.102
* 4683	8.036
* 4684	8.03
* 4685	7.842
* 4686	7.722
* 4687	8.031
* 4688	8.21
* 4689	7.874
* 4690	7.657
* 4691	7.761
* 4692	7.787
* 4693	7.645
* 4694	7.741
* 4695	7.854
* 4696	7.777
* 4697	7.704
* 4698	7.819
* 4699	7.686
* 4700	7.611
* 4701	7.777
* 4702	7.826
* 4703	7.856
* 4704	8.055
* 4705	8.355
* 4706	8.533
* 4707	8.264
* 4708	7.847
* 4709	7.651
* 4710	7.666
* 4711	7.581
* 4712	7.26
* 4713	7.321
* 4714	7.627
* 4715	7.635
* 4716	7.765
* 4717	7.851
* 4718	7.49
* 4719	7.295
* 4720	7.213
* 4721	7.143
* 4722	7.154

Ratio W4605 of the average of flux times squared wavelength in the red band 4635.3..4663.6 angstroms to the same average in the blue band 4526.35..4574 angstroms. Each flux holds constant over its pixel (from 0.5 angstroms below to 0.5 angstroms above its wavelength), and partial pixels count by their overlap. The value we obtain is 0.7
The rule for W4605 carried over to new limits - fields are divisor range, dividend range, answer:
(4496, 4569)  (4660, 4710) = 0.70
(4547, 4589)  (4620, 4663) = 0.83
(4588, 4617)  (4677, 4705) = 0.86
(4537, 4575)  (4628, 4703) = 0.75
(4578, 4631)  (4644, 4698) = 0.90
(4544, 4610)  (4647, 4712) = 0.82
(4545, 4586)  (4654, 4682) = 0.80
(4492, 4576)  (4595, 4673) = 0.76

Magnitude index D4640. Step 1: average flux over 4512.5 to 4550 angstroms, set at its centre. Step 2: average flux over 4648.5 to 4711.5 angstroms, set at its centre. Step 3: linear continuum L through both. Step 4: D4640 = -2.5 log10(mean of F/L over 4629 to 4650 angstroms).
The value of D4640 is 0.09 mag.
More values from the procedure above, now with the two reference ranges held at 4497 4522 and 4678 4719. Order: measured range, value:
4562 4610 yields 0.09 mag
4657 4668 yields 0.08 mag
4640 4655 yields 0.12 mag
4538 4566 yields -0.01 mag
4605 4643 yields 0.10 mag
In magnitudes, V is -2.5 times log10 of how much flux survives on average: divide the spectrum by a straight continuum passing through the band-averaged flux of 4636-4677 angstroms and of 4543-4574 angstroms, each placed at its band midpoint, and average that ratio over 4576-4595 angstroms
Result 0.15 mag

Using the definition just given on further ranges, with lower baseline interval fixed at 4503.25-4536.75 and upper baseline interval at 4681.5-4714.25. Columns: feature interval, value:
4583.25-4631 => 0.13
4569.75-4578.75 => 0.10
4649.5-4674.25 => 0.10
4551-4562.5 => 0.04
